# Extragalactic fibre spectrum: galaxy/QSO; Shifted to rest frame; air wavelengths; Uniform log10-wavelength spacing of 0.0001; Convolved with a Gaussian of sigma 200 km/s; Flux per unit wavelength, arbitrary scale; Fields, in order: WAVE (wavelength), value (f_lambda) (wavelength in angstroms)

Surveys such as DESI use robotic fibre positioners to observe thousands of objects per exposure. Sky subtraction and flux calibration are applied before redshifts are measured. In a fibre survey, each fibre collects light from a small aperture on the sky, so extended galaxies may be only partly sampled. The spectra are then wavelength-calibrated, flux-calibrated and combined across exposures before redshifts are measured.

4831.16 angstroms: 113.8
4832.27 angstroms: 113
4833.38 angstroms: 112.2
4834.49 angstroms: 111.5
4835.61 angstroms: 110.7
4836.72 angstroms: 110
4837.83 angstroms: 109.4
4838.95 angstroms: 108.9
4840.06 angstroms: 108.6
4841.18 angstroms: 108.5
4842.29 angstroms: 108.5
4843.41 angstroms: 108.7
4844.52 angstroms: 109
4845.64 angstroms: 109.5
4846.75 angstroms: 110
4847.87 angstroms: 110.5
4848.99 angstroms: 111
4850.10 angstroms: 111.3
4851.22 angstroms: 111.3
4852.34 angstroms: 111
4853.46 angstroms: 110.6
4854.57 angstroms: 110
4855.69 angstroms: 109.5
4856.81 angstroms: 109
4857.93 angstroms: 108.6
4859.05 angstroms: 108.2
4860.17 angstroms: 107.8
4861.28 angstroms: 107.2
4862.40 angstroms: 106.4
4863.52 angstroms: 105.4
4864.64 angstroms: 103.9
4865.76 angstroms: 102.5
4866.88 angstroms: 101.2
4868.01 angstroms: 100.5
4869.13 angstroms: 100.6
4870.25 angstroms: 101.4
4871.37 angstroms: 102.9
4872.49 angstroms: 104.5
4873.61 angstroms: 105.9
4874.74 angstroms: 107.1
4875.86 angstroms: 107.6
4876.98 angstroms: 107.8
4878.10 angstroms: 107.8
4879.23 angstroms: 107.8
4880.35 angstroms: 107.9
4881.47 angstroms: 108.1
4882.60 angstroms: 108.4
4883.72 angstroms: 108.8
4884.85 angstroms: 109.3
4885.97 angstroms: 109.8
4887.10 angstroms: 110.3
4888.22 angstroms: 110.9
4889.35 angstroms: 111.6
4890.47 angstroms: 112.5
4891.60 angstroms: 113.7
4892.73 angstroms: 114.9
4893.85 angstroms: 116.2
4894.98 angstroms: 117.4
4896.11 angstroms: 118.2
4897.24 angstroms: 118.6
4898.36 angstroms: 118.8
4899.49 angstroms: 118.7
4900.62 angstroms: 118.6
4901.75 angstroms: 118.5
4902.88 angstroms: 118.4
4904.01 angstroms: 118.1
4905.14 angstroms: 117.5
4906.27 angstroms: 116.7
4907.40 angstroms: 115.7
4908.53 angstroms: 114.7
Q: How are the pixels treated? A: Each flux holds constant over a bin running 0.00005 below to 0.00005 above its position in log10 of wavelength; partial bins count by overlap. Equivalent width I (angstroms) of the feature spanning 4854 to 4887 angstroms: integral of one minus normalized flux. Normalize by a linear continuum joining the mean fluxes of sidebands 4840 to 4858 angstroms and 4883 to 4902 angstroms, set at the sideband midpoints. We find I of 1.6 angstroms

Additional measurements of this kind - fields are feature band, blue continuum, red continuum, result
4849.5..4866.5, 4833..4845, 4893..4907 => 0.62 angstroms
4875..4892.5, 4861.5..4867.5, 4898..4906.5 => 0.25 angstroms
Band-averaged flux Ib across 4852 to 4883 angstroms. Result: 106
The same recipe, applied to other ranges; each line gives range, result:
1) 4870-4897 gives 110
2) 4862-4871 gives 103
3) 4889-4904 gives 117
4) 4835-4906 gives 110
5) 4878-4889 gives 109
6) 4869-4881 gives 106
